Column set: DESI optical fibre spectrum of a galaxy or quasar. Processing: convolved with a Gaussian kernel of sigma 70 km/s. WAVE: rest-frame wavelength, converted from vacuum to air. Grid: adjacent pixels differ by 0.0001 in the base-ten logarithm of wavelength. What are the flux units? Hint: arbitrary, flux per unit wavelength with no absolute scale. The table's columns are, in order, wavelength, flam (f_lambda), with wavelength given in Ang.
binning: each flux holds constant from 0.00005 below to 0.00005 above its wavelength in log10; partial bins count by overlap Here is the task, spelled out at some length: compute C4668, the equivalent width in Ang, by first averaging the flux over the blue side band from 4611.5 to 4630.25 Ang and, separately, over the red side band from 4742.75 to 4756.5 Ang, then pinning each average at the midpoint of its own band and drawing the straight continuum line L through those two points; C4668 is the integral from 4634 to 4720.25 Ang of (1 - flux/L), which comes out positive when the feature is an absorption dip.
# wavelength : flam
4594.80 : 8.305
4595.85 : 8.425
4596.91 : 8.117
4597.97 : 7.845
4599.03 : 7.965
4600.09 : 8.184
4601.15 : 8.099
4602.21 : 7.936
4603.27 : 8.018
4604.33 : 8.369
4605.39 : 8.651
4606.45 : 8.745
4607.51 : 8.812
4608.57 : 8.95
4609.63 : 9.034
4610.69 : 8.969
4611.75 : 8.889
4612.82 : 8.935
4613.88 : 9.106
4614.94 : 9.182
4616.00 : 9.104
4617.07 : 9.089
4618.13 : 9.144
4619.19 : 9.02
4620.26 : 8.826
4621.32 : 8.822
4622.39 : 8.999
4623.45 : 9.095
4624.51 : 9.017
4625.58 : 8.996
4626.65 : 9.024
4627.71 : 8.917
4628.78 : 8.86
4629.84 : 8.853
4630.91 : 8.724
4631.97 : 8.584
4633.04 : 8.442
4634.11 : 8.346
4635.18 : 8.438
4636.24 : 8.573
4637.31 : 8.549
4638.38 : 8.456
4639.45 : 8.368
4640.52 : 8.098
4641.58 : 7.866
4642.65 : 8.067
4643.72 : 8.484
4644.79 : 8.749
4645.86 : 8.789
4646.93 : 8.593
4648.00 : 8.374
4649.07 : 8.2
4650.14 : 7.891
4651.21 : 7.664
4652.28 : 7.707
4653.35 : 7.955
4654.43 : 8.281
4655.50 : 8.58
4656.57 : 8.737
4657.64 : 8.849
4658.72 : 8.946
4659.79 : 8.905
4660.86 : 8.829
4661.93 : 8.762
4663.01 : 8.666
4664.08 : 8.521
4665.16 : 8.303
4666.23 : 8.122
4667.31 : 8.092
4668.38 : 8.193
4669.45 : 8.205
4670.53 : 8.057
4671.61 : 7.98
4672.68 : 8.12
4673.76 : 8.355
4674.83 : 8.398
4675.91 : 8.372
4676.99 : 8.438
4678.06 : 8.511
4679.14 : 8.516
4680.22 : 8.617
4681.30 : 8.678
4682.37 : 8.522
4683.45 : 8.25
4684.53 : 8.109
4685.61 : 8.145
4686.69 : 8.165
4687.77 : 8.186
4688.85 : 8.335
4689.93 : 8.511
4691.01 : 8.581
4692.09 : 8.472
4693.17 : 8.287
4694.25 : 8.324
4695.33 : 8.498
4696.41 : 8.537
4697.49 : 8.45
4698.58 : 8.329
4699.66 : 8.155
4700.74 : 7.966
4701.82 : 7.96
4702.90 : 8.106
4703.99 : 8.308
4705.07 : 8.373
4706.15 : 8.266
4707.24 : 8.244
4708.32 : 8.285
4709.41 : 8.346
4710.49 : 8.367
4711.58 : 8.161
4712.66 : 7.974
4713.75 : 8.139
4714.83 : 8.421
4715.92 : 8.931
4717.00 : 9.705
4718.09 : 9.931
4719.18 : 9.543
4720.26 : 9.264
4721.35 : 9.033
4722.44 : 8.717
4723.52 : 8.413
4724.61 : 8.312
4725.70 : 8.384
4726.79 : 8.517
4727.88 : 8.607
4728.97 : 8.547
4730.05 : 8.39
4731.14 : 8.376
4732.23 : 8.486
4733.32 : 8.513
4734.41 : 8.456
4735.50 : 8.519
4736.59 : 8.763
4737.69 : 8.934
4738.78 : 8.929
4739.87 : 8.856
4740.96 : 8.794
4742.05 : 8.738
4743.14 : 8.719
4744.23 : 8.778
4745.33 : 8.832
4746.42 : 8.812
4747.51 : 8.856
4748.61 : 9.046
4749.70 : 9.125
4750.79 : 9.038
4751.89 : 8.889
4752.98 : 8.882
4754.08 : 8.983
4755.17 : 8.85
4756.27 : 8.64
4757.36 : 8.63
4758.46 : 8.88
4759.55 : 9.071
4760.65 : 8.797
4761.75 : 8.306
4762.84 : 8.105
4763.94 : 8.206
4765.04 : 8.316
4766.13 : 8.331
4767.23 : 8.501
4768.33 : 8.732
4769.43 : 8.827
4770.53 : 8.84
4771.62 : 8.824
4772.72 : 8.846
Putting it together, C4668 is 5.2 Ang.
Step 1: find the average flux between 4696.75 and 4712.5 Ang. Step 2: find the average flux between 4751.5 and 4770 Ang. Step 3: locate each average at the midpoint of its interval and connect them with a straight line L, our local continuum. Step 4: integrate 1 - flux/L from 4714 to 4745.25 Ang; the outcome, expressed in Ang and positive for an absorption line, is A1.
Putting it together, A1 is -1.3 Ang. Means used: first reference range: 8.23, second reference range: 8.64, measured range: 8.77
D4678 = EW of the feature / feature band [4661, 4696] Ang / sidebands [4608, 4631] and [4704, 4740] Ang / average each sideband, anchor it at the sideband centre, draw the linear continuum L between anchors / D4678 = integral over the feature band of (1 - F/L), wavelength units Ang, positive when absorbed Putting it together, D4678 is 1.7 Ang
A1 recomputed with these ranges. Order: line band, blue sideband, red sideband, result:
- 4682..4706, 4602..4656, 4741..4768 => 1.0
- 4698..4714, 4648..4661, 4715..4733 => 0.9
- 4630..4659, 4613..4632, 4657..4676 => 1.1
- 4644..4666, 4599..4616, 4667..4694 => -0.1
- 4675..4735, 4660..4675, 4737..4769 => 0.3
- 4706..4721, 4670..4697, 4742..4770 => -0.3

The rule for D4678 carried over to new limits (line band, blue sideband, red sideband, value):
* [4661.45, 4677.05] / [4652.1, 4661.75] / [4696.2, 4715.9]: 0.4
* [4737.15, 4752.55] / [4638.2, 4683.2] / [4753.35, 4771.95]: -0.5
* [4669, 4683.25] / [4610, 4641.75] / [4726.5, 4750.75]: 0.6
